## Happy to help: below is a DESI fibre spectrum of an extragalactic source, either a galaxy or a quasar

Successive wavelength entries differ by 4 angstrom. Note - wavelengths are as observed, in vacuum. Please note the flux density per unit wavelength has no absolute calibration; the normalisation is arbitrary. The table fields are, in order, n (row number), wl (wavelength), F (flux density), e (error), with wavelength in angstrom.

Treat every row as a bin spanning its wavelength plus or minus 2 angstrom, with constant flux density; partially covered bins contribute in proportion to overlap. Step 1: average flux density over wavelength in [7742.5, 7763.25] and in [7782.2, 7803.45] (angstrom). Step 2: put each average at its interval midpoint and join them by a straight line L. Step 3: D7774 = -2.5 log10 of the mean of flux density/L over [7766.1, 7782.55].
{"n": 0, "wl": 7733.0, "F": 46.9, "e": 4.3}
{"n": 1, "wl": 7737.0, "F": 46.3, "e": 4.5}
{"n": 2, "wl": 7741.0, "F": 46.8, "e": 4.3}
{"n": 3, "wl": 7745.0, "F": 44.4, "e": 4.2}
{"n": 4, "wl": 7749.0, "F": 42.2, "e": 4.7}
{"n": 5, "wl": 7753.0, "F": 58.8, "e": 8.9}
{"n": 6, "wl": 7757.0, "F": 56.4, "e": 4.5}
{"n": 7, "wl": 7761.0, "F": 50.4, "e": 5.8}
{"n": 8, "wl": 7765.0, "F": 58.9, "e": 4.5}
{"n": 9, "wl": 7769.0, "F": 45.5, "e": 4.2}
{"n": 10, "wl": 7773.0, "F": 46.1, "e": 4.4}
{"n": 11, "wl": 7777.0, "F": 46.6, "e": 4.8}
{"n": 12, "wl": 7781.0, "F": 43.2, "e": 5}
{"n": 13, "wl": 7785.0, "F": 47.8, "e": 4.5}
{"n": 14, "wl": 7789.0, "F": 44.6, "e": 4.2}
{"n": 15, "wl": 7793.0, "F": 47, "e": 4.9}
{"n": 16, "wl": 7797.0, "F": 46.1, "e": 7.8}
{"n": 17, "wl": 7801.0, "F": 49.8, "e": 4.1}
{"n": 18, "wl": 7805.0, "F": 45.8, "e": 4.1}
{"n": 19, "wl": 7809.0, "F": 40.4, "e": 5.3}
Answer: 0.06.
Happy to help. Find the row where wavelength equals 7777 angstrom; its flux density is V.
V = 46.6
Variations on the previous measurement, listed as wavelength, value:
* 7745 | 44.4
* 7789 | 44.6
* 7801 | 49.8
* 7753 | 58.8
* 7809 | 40.4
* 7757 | 56.4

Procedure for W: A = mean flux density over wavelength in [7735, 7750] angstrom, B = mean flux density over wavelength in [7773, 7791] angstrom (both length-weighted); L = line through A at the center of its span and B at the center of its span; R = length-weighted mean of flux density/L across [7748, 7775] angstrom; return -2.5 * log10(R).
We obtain -0.14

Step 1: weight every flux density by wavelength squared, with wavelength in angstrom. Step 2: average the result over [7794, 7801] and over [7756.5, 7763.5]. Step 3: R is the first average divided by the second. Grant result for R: 0.90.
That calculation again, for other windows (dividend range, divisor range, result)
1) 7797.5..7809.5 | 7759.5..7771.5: 0.90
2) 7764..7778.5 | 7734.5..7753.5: 1.05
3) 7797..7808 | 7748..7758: 0.89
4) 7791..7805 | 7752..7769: 0.87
